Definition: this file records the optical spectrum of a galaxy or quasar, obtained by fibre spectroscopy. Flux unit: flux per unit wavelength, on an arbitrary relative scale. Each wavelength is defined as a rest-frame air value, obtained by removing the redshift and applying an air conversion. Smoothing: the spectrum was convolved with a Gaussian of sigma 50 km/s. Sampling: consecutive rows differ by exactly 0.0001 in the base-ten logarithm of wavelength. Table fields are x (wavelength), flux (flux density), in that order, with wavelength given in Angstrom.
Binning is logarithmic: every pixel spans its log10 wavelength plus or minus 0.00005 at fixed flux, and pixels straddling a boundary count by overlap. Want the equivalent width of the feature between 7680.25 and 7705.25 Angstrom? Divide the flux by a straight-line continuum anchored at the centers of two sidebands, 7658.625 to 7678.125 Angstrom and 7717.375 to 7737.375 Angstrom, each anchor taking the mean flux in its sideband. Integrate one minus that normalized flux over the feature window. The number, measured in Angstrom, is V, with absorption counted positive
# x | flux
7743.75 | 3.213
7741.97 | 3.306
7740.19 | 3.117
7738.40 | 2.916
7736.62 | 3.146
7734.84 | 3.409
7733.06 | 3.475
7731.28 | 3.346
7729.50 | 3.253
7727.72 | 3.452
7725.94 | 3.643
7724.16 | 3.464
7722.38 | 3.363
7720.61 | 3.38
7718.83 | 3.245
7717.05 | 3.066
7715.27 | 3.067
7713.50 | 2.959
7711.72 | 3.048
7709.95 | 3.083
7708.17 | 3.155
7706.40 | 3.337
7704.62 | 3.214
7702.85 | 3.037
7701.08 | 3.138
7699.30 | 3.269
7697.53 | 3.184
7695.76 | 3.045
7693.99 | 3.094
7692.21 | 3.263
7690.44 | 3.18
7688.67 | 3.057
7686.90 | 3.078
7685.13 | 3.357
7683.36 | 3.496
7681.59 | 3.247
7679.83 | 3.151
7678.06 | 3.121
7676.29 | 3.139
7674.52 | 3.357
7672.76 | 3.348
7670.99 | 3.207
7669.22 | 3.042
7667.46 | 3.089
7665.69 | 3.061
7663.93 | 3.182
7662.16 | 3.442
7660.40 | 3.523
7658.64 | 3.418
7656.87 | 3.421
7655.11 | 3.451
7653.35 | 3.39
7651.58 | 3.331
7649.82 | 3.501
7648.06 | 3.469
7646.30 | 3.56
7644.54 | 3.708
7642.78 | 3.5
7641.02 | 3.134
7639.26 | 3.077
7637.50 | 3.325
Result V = 0.81 Angstrom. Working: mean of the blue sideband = 3.24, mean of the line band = 3.19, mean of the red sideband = 3.37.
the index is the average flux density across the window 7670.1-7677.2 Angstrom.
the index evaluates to 3.26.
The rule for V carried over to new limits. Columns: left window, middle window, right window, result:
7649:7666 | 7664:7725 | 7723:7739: 3.3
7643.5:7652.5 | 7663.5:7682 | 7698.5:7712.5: 1.0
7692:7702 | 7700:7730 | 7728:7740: -0.2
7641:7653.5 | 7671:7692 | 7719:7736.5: 1.3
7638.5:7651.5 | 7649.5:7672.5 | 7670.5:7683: 0.1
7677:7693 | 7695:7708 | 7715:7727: 0.4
